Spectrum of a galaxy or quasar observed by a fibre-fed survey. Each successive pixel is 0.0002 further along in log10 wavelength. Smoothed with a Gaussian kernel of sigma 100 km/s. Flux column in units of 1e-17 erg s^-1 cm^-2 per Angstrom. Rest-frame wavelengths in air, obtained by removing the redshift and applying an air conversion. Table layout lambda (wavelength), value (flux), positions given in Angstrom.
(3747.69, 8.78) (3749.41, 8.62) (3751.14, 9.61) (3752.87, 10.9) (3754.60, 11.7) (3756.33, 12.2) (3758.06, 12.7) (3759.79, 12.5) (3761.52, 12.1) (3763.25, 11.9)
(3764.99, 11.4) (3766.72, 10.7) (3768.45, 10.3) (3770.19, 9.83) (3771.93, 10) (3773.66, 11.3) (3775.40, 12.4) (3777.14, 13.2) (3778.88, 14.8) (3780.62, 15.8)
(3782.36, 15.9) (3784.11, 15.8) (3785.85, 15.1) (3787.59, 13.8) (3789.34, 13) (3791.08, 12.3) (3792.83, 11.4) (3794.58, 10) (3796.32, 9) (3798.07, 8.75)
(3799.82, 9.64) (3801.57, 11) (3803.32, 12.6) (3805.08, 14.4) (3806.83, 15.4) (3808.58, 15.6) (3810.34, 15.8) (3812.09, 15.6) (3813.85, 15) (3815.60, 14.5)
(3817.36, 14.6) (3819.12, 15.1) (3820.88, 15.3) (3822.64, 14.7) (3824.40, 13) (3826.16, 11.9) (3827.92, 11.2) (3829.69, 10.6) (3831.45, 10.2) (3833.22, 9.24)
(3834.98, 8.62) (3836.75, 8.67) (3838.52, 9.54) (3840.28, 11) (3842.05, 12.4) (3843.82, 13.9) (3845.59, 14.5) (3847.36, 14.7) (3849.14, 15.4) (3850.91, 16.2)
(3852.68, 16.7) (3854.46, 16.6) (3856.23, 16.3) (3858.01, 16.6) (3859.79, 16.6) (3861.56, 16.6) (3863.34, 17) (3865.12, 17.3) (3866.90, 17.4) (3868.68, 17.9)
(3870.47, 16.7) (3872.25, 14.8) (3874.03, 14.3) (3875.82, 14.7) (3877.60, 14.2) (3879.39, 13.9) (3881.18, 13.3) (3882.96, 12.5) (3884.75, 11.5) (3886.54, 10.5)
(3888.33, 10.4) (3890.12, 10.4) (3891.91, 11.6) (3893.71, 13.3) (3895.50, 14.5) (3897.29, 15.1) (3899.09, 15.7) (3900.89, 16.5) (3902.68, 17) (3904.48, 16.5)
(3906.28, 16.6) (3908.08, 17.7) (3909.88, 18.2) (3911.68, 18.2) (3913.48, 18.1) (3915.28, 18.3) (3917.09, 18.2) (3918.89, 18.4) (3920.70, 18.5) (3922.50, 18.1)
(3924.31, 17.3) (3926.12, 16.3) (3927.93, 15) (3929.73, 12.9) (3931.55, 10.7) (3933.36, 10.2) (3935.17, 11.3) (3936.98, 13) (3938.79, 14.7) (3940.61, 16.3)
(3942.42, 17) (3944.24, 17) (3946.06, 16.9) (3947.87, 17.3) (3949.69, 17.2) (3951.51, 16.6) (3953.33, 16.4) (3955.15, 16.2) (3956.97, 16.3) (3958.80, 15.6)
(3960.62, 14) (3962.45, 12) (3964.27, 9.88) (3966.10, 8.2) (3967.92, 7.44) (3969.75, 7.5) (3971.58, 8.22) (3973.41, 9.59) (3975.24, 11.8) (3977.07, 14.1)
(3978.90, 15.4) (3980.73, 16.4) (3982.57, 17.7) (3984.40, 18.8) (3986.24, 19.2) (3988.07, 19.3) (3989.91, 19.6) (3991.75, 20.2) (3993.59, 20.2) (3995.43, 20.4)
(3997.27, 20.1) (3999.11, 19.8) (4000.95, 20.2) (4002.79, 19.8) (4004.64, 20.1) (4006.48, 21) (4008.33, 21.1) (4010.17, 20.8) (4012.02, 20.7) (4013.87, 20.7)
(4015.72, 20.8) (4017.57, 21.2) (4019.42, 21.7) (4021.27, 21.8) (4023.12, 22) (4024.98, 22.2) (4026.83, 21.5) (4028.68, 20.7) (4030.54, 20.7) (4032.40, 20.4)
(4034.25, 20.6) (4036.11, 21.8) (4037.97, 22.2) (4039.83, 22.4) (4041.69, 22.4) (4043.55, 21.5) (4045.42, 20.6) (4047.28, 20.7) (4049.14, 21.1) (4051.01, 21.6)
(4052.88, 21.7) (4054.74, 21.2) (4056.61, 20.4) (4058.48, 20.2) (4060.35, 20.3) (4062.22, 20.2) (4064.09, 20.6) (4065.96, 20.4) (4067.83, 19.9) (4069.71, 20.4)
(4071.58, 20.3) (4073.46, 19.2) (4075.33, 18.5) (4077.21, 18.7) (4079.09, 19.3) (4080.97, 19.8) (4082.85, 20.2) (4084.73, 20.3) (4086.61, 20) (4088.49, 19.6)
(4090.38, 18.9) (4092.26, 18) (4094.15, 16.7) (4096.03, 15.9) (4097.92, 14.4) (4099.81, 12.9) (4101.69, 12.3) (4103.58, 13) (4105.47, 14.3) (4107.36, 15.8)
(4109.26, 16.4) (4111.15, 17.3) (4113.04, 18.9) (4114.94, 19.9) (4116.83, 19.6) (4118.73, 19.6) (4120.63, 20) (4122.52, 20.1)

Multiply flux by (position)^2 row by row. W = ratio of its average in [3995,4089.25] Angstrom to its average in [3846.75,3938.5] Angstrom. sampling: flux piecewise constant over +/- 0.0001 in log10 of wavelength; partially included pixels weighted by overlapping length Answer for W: 1.46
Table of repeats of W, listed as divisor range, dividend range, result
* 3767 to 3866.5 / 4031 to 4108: 1.64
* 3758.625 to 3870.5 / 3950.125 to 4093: 1.56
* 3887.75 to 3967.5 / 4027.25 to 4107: 1.37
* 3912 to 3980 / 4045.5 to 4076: 1.50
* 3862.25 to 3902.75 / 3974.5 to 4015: 1.41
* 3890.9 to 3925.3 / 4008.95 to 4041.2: 1.35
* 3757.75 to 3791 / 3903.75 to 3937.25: 1.35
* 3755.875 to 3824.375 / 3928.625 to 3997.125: 1.25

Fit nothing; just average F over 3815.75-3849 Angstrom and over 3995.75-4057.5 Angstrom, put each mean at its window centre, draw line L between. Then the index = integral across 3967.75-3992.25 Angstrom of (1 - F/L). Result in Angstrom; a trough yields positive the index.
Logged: 5.5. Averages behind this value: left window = 12.3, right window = 21.1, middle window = 14.8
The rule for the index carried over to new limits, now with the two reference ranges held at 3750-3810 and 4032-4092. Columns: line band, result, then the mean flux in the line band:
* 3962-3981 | 7.6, 10.8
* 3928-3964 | 5.0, 14.7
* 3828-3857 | 2.9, 12.7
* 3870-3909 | 3.3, 14.1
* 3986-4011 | -2.1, 20.2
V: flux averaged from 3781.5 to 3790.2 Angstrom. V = 14.7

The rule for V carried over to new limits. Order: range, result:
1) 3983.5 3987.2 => 19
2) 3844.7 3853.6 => 15.5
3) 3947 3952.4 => 17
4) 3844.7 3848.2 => 14.6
